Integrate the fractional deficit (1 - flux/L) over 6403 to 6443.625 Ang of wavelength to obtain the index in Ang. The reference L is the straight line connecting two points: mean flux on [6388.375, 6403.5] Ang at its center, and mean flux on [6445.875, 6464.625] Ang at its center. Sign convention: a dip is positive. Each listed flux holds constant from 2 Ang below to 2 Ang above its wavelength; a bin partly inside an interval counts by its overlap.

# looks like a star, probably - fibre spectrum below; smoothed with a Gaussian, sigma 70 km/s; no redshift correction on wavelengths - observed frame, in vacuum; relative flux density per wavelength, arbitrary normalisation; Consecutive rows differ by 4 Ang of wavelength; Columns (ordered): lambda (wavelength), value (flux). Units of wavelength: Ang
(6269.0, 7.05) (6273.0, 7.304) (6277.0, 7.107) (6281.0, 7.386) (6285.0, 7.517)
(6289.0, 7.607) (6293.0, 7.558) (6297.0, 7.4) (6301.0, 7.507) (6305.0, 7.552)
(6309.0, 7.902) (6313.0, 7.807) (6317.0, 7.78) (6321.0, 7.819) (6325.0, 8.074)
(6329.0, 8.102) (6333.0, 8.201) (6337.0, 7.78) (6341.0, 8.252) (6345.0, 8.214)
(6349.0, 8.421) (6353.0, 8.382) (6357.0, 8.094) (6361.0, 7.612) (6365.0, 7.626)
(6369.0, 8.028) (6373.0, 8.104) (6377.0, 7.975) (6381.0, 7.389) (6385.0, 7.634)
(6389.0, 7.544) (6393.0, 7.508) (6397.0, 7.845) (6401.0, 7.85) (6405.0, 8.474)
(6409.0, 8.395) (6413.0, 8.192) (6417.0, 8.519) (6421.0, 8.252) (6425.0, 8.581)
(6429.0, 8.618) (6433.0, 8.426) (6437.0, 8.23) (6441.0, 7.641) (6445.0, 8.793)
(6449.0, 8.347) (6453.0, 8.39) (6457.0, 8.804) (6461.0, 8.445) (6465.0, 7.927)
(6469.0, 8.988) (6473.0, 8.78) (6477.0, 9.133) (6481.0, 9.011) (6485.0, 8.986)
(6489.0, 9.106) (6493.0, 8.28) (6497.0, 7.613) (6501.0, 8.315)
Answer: -1.40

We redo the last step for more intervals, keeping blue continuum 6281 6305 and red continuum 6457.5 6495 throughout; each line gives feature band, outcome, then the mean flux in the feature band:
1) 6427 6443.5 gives 0.43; 8.25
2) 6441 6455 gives 0.27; 8.39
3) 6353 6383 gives 0.54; 7.87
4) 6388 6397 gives 0.64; 7.59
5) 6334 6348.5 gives -0.54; 8.13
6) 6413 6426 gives -0.06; 8.4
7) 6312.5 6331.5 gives -0.56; 7.93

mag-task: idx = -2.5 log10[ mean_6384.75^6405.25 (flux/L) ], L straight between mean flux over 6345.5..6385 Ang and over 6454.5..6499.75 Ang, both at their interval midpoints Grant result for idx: 0.05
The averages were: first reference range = 7.95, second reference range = 8.63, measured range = 7.77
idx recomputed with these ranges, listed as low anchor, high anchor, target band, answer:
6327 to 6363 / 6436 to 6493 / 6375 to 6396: 0.091 mag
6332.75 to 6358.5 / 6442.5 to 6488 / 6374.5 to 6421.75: 0.060 mag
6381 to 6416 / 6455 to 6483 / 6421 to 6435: -0.032 mag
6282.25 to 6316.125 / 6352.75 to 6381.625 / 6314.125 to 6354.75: -0.046 mag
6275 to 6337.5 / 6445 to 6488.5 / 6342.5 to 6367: -0.009 mag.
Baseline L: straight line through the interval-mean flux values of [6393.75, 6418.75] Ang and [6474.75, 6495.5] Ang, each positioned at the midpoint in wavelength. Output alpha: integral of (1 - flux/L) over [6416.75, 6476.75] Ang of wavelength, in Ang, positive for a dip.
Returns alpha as 0.4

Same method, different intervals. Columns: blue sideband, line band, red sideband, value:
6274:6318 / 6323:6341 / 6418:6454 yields -0.71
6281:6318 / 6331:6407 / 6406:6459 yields 0.71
